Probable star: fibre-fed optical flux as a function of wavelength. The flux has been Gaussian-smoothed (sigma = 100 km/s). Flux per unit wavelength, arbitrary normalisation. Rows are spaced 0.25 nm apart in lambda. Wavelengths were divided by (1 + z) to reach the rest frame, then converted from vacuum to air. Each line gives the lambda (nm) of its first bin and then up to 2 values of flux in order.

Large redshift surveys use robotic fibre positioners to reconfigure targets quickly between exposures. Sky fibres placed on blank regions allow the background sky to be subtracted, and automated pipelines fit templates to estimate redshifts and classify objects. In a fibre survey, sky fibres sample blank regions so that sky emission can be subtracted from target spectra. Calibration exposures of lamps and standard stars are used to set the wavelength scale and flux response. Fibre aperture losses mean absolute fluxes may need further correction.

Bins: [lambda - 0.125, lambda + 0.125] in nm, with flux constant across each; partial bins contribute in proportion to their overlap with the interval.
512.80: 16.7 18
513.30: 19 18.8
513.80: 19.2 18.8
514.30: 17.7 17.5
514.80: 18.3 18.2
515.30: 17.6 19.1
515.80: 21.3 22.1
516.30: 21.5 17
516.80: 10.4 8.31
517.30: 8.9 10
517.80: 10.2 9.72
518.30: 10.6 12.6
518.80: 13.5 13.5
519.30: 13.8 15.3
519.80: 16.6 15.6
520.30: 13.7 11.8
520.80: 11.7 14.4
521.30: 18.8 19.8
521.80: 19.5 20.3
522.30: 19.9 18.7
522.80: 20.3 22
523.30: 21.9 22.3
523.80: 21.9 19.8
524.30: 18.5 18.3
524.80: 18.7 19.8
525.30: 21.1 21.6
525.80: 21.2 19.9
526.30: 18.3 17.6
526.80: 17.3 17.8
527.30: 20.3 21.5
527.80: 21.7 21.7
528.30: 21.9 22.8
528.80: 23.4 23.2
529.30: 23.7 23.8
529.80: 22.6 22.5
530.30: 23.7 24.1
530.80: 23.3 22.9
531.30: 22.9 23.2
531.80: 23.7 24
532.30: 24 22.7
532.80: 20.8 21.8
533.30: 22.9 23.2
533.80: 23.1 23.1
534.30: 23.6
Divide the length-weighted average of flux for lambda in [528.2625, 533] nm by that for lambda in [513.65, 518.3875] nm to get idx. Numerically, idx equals 1.5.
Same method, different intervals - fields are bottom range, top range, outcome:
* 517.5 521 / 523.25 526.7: 1.56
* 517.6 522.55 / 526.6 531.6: 1.49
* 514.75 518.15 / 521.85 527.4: 1.31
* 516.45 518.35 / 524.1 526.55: 1.86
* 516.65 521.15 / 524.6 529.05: 1.66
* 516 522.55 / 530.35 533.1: 1.58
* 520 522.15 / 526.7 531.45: 1.37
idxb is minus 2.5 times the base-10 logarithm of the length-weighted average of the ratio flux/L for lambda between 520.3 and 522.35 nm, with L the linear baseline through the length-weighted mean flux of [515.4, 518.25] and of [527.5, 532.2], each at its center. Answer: 0.04 mag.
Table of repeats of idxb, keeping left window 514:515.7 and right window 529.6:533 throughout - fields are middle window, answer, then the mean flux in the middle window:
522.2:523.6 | -0.010 mag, 20.8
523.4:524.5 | 0.021 mag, 20.5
